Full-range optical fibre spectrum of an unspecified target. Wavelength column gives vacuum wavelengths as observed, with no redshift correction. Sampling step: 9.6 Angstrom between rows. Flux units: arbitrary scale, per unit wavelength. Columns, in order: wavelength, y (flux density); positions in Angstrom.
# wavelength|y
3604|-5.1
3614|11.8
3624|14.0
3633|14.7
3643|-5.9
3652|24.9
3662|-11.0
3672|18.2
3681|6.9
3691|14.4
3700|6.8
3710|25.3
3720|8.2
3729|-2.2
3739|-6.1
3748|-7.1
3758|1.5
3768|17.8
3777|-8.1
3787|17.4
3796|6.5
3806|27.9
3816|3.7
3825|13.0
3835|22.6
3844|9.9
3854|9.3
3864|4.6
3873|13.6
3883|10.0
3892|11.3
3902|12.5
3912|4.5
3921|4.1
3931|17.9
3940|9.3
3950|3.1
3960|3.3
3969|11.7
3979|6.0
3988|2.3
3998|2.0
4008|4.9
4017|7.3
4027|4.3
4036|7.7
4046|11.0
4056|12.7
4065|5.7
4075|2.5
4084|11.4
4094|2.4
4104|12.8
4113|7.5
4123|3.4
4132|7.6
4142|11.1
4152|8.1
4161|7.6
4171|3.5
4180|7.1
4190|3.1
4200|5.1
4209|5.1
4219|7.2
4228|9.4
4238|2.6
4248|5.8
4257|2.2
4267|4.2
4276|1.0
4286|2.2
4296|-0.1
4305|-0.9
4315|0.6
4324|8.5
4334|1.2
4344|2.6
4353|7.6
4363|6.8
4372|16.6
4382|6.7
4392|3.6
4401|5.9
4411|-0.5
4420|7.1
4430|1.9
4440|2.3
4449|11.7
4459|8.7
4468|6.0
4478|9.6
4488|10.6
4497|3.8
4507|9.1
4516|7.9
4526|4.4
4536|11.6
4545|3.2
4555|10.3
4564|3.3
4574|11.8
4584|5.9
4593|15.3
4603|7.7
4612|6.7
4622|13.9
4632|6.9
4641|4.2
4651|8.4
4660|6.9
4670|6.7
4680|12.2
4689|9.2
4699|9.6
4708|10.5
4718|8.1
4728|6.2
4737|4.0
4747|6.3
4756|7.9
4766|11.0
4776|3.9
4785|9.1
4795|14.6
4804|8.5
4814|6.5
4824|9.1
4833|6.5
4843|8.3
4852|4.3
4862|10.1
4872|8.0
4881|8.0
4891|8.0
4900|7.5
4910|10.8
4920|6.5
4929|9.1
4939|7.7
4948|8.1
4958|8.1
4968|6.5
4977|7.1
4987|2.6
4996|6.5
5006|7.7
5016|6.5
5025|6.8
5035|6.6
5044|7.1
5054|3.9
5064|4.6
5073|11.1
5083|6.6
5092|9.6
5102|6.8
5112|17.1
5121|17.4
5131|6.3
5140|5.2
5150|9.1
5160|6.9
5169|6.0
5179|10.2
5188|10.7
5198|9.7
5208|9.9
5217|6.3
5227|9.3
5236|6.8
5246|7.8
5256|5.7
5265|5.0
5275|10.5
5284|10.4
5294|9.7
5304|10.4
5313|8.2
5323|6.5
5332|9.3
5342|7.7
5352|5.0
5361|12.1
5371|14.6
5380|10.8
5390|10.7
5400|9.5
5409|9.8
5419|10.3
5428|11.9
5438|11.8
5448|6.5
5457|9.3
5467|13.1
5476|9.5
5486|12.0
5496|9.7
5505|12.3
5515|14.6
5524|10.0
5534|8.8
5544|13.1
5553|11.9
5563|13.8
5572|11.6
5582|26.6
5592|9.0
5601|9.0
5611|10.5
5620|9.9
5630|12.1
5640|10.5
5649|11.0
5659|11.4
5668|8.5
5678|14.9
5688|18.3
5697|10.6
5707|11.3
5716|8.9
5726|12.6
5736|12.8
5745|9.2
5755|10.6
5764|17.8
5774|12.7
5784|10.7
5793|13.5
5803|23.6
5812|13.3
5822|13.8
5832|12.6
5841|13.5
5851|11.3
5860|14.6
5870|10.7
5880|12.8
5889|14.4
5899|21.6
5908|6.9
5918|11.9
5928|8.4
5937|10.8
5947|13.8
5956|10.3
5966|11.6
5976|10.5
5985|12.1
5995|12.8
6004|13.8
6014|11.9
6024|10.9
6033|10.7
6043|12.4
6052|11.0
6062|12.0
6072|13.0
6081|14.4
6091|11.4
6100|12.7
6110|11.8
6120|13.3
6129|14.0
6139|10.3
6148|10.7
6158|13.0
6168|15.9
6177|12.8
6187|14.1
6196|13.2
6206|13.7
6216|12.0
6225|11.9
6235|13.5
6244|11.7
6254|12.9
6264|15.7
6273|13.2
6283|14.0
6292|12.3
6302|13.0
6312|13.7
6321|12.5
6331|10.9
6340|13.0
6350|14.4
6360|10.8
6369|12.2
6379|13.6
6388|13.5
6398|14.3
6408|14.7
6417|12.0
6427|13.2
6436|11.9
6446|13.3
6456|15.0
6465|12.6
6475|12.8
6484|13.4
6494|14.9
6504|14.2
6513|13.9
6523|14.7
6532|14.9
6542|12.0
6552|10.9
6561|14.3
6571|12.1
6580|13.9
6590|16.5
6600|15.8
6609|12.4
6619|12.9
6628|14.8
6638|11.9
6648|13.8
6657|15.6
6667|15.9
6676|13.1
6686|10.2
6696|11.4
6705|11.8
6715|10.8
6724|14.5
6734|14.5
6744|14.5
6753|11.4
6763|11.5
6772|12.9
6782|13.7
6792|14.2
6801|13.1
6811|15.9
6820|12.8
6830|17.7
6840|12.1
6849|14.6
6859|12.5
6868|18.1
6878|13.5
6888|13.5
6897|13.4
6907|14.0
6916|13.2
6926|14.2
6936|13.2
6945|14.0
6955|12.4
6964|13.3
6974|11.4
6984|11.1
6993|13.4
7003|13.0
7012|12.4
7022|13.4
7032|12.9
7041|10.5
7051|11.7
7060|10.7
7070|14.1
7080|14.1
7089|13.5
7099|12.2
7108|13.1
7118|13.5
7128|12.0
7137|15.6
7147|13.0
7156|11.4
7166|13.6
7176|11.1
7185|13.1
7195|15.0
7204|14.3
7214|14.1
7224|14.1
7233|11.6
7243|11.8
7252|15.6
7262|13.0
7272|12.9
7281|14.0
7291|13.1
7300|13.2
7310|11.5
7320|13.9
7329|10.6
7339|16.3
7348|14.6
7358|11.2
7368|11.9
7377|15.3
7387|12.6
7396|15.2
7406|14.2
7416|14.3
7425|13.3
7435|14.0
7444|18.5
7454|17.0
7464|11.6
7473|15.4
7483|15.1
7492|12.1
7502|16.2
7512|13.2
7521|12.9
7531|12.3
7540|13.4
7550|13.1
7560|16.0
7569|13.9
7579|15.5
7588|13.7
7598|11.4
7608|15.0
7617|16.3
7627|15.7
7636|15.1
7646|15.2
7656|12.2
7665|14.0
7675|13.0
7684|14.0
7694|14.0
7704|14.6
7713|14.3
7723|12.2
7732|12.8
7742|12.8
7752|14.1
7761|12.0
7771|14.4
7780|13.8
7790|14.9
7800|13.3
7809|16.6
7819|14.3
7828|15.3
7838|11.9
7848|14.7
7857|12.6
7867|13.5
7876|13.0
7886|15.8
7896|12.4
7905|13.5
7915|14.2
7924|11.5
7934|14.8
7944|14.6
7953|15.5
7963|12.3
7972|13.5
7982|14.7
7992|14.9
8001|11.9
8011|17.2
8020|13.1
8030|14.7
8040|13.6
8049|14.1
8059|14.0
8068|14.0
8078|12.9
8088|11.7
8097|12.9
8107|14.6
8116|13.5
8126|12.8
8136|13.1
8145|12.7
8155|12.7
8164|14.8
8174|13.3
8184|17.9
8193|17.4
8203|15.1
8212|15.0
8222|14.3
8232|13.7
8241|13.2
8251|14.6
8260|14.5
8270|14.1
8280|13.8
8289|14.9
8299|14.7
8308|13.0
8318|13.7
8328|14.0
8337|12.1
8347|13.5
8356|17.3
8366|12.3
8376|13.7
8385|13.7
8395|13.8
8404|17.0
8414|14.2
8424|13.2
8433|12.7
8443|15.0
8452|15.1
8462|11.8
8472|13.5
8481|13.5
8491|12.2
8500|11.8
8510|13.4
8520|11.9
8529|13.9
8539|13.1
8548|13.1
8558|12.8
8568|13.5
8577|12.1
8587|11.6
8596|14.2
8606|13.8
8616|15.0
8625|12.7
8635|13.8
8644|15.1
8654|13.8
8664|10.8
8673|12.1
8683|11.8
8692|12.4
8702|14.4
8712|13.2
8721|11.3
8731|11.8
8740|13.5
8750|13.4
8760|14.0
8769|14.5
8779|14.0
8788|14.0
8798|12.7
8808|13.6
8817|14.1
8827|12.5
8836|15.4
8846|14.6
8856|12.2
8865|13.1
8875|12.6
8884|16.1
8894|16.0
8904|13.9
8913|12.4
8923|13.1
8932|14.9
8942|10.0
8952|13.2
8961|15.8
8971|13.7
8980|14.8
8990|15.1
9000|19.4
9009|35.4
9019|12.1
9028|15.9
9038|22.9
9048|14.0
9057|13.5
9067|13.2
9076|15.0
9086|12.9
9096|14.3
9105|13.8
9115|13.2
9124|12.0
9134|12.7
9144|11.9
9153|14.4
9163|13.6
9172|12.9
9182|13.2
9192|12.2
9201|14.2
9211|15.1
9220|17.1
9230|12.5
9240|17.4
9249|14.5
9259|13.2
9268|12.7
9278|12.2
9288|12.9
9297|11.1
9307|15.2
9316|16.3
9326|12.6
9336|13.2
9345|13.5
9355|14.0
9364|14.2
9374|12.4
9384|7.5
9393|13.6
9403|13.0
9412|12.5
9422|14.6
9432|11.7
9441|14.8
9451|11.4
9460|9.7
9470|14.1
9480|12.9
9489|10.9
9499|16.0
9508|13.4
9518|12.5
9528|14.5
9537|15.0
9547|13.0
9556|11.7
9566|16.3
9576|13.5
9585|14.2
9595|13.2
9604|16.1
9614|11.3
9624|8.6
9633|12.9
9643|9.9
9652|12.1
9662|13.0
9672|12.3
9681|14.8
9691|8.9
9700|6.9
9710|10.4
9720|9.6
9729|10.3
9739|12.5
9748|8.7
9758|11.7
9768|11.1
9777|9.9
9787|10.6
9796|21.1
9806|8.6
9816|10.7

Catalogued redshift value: 0.372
